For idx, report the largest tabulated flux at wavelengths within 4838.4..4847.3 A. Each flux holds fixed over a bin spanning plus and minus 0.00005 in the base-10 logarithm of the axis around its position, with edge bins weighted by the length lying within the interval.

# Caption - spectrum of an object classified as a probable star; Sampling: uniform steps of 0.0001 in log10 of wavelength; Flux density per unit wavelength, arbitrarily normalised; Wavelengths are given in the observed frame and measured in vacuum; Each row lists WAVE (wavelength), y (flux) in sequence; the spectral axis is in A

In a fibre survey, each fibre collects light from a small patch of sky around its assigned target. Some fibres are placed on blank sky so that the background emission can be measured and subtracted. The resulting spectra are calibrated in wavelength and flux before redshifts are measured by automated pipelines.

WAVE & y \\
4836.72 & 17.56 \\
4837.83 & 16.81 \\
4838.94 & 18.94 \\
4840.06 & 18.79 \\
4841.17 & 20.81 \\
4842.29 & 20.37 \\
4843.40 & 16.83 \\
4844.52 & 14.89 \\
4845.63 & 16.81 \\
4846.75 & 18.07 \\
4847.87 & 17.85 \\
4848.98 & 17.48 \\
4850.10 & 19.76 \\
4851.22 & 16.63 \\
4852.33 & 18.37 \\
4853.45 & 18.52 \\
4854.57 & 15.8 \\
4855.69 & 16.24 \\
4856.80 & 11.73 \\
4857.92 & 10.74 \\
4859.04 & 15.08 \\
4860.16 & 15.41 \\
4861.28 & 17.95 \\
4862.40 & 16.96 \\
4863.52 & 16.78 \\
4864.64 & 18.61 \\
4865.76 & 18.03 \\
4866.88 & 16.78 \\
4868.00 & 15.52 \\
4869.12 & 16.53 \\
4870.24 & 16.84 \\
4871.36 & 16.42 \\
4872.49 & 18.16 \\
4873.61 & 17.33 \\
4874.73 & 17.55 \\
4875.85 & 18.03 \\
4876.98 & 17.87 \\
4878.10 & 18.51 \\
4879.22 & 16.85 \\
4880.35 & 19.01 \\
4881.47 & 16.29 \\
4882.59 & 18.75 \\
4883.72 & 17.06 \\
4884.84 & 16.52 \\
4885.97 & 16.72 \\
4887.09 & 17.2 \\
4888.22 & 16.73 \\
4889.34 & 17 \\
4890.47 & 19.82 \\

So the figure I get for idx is 20.81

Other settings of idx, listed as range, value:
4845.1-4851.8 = 19.76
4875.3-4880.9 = 19.01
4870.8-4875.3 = 18.16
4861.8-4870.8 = 18.61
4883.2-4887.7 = 17.2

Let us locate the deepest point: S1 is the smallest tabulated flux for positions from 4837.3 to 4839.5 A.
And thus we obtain 16.81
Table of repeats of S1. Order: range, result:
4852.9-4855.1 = 15.8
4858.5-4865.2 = 15.08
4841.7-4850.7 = 14.89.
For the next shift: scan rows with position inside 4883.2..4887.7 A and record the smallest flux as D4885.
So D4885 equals 16.52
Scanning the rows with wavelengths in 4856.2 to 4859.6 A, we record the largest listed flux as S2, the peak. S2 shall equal 15.08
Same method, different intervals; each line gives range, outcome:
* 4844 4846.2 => 16.81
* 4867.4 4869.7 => 16.53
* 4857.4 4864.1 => 17.95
